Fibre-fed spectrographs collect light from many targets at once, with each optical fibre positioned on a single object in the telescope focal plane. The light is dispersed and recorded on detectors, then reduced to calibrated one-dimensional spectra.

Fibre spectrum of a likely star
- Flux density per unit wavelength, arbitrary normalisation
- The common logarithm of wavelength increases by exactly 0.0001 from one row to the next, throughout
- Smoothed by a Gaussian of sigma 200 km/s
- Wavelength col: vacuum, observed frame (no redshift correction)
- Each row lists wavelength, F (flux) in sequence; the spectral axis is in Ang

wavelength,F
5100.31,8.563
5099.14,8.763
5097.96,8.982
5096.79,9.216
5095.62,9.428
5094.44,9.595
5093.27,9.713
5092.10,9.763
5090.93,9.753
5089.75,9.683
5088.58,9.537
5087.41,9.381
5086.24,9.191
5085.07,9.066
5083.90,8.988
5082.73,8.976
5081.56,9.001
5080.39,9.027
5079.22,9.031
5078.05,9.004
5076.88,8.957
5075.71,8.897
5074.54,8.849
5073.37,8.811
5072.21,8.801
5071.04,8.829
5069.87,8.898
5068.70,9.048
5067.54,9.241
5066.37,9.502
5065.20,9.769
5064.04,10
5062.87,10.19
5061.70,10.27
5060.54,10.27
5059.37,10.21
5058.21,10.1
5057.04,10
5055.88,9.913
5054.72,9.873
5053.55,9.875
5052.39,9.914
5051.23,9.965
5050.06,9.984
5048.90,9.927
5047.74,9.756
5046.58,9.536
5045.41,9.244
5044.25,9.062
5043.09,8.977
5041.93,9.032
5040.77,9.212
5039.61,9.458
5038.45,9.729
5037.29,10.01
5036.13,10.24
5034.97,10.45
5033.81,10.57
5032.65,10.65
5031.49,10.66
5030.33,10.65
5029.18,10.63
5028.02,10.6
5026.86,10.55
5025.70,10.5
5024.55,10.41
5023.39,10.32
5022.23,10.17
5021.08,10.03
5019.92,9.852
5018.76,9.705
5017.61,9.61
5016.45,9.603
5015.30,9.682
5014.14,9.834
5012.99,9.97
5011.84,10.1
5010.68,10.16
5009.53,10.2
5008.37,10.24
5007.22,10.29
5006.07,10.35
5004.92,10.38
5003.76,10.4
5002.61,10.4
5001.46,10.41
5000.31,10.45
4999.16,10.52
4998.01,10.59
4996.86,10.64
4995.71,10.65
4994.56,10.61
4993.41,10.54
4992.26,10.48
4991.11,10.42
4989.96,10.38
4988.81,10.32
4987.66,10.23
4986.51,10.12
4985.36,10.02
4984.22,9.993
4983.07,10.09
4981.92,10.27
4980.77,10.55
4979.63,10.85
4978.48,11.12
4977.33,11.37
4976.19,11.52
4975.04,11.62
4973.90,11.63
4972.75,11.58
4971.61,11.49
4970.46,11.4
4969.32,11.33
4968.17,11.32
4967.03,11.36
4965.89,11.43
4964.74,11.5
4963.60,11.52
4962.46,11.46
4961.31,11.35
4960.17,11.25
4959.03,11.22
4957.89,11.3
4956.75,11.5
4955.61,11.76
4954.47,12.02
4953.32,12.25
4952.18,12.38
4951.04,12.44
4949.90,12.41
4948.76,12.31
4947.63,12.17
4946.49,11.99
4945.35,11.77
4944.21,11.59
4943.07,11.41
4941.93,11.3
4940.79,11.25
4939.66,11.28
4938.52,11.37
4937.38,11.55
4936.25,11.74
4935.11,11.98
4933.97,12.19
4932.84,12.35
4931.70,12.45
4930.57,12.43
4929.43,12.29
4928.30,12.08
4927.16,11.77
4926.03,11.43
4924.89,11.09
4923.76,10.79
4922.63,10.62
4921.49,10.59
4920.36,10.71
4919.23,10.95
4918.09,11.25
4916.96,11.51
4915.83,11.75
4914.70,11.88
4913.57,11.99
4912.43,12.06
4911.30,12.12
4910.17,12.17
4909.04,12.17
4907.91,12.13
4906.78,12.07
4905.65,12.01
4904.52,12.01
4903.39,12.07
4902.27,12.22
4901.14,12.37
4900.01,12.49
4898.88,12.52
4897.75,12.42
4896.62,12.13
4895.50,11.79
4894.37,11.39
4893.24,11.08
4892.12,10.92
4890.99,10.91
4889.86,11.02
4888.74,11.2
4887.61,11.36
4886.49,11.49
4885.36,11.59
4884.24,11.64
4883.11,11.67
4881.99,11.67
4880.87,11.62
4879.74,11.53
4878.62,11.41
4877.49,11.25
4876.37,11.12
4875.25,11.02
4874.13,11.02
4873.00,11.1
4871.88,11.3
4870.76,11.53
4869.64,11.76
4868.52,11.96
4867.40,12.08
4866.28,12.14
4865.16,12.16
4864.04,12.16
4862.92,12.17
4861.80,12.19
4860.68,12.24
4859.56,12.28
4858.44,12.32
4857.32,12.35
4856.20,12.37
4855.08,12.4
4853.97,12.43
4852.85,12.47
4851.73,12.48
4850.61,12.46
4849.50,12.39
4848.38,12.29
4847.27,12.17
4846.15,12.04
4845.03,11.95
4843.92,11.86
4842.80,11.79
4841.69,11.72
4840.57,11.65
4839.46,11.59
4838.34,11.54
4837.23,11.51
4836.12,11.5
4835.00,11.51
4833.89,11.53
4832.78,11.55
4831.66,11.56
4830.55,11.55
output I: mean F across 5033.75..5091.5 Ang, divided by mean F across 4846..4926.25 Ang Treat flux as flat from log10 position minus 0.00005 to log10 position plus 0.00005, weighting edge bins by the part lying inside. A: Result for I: 0.8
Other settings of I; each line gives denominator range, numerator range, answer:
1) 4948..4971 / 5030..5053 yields 0.84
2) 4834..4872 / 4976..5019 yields 0.86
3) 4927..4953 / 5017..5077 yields 0.82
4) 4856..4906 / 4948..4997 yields 0.95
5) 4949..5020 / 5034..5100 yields 0.88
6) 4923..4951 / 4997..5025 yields 0.86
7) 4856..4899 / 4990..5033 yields 0.88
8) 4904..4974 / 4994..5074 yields 0.85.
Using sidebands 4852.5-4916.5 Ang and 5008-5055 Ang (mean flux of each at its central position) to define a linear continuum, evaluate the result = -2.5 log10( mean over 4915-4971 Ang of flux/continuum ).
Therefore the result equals -0.05 mag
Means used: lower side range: 11.8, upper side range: 9.97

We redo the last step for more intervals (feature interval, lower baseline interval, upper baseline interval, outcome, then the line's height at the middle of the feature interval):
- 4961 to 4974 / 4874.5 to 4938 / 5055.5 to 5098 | -0.06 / 10.9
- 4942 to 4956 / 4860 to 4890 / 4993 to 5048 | -0.11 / 10.9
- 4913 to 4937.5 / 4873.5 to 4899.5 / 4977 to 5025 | -0.05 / 11.1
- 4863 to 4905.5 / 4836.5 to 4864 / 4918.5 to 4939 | 0.02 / 11.9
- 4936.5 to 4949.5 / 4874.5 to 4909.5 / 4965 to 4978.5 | -0.01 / 11.5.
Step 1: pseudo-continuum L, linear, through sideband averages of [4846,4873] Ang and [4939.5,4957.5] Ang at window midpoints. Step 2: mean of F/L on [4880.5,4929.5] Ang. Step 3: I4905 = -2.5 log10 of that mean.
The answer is 0.033 mag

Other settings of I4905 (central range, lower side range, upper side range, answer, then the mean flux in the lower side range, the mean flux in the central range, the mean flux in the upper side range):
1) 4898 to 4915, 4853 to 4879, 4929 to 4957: -0.02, 11.9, 12.2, 11.9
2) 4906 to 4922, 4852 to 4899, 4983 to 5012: -0.04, 11.7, 11.7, 10.4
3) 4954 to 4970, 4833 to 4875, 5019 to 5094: -0.07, 11.9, 11.5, 9.69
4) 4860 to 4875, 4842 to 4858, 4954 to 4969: 0.03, 12.2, 11.8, 11.5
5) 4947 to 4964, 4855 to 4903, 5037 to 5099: -0.10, 11.7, 11.8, 9.45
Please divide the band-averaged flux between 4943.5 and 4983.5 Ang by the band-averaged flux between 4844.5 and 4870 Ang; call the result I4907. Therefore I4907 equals 0.94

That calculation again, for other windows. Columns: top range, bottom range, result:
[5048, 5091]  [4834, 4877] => 0.80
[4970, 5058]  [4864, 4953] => 0.88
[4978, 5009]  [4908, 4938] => 0.89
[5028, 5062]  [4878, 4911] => 0.85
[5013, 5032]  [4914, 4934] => 0.88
